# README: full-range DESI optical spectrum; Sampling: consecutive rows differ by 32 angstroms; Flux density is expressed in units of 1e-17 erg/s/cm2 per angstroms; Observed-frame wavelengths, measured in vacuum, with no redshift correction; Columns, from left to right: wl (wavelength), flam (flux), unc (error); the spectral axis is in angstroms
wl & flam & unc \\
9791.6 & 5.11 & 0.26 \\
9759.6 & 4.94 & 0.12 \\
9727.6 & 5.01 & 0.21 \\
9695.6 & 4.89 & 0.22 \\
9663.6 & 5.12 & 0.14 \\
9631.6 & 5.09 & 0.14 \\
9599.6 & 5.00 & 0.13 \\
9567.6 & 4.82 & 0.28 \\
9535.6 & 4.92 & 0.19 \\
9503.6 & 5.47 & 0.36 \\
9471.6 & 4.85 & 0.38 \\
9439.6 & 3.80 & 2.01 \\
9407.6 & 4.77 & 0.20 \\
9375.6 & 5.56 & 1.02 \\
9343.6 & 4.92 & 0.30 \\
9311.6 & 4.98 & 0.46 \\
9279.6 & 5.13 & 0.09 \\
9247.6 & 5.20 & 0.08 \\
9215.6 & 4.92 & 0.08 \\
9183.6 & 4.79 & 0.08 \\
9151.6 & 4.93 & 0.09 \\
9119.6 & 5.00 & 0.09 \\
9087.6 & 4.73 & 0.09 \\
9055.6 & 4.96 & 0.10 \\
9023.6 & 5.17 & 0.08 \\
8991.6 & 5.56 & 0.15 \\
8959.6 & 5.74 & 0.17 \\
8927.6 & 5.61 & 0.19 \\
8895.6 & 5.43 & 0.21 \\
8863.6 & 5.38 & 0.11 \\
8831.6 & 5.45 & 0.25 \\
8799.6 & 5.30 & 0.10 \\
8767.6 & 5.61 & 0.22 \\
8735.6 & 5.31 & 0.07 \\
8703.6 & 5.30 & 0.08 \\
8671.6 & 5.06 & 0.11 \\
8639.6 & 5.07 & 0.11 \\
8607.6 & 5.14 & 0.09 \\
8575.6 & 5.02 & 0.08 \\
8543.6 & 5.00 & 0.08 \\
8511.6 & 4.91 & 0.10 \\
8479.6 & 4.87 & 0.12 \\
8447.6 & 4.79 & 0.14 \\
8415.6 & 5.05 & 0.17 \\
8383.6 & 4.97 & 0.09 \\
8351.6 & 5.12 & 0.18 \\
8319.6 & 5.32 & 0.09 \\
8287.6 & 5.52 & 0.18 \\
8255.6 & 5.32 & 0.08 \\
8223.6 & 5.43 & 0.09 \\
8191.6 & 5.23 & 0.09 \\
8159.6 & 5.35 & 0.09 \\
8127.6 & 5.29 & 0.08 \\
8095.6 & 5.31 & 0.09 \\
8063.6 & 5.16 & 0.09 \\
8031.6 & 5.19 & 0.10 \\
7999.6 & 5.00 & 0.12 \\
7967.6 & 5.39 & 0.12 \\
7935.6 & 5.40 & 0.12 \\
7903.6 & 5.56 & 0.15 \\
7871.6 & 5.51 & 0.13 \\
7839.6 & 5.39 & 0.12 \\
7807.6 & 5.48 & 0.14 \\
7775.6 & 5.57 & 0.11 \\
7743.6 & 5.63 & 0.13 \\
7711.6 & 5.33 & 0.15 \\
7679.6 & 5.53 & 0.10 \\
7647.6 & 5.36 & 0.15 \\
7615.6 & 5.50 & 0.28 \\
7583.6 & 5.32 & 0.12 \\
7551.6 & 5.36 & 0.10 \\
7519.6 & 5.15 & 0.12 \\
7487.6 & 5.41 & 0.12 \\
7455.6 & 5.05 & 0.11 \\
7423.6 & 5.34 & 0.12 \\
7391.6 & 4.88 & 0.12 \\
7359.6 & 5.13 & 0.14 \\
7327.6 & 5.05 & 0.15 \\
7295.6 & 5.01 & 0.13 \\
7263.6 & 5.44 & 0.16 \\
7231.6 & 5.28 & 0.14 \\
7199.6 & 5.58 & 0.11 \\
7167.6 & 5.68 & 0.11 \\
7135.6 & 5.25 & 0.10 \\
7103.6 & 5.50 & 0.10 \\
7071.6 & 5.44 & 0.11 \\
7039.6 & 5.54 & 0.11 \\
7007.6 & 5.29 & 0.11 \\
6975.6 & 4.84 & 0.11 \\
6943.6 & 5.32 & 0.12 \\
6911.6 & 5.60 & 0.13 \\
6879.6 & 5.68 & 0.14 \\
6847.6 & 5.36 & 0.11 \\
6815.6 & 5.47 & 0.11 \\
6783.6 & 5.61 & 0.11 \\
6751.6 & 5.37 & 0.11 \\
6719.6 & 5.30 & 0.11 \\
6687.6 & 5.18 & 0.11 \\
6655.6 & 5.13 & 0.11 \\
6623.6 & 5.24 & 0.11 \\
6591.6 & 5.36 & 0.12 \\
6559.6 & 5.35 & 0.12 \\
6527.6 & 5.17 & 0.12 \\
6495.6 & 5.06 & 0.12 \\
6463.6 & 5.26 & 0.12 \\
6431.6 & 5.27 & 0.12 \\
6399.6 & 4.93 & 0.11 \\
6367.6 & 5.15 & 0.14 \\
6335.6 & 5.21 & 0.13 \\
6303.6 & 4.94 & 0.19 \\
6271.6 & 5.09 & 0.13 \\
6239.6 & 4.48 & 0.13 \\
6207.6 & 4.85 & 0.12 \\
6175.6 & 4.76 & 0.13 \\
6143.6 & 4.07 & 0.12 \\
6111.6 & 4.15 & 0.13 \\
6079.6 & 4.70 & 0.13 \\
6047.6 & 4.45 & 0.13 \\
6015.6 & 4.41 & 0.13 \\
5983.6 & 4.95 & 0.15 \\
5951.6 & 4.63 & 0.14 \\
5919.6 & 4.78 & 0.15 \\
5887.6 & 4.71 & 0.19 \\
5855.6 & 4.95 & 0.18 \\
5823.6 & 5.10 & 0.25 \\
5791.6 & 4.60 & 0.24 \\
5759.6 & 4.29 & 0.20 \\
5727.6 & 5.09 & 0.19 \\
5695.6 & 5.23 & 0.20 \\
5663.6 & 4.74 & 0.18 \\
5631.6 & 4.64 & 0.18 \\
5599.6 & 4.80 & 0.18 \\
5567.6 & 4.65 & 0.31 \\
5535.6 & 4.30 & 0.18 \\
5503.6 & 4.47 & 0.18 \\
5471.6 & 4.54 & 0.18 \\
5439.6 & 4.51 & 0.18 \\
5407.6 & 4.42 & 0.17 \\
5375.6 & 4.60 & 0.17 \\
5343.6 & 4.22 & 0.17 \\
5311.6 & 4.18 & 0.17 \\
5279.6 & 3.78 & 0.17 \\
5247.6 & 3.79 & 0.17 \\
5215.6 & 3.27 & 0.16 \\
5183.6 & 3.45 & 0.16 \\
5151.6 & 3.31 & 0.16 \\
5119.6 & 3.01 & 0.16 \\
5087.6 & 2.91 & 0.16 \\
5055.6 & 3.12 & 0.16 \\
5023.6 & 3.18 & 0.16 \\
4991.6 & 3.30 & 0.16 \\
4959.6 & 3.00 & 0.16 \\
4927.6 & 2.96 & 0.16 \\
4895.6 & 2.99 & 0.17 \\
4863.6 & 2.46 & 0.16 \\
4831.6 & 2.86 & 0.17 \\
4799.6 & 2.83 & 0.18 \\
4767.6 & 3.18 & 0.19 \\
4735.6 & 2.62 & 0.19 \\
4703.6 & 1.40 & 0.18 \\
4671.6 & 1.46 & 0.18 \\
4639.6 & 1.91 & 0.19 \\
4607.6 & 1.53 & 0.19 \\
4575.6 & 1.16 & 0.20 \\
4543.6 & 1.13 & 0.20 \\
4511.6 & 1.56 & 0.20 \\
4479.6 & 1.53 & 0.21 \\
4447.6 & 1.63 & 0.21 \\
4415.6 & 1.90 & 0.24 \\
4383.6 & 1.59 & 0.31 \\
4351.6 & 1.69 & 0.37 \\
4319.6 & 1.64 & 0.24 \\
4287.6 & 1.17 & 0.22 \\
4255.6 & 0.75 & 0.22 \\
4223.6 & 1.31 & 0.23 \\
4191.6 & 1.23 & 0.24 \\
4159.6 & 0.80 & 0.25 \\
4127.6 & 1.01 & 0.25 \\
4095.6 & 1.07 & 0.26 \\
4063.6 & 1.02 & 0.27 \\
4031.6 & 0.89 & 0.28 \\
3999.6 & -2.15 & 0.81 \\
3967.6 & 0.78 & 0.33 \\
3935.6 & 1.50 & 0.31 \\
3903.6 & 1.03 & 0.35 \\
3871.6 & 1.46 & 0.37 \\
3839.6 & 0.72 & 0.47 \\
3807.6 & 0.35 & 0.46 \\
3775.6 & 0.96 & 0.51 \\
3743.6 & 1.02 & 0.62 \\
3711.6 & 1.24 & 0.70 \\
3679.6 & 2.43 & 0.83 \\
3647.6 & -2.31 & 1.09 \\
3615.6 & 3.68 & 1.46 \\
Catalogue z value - 0.18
